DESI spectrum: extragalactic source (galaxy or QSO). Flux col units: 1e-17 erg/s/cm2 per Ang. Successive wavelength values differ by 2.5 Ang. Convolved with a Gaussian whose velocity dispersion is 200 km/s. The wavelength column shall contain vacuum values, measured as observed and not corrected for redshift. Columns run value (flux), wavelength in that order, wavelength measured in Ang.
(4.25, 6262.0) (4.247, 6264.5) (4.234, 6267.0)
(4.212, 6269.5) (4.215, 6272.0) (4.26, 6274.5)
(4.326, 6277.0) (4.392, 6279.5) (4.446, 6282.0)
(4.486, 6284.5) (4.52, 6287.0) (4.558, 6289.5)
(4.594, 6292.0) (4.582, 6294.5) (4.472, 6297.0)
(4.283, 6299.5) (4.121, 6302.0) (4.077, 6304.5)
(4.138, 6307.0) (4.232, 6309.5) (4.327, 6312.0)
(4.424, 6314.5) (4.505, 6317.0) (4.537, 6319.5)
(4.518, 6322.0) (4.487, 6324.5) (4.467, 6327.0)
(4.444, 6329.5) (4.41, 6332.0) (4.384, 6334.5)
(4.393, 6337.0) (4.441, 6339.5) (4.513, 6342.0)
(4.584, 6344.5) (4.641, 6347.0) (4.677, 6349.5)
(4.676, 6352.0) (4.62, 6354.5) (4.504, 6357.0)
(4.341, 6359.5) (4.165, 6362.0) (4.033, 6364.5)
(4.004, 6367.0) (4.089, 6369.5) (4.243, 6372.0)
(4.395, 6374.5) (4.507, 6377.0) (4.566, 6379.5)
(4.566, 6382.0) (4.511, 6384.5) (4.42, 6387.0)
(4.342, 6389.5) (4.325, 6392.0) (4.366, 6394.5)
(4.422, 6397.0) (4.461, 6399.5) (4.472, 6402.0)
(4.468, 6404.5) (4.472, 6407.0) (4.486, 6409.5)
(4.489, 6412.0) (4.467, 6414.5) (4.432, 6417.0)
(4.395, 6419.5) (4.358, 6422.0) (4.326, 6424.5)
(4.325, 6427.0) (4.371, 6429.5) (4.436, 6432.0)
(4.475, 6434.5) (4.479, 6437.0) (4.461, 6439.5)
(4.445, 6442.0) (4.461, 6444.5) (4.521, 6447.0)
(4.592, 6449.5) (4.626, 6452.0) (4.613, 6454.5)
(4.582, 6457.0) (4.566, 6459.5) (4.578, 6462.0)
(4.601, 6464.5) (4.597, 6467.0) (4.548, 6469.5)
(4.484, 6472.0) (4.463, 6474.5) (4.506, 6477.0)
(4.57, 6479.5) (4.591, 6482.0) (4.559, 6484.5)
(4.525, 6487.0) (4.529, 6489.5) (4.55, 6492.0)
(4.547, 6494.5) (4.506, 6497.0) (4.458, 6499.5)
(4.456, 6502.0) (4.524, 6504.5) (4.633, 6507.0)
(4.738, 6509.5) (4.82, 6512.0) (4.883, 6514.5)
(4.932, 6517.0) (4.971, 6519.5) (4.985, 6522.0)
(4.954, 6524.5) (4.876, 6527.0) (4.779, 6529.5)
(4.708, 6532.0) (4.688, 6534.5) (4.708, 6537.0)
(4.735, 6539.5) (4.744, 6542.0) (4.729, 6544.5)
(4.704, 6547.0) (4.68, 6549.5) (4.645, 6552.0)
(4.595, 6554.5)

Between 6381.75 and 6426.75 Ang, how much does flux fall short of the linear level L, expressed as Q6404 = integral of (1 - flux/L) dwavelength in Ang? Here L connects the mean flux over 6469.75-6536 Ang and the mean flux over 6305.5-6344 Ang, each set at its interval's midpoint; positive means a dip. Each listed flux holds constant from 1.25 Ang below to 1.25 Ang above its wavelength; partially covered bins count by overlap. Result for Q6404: 1.0 Ang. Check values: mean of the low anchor 4.42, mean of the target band 4.43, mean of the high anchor 4.66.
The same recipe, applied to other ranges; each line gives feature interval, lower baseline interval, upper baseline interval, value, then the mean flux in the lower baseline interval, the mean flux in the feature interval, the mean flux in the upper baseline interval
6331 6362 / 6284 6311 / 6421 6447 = -0.8 Ang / 4.37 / 4.5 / 4.42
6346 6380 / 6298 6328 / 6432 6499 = 0.2 Ang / 4.34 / 4.38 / 4.53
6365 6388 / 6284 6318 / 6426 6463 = 0.5 Ang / 4.38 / 4.36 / 4.5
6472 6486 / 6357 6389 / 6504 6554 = 0.3 Ang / 4.33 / 4.53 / 4.77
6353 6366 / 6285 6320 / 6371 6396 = 0.2 Ang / 4.38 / 4.33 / 4.43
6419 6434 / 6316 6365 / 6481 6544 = 0.7 Ang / 4.47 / 4.37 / 4.7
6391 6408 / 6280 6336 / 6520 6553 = 0.5 Ang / 4.41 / 4.43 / 4.77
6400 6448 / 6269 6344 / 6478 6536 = 1.3 Ang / 4.4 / 4.44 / 4.69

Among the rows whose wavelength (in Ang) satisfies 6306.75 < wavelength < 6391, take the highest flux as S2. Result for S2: 4.677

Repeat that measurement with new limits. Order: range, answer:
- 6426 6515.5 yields 4.883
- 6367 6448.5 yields 4.566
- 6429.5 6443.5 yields 4.479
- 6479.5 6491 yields 4.591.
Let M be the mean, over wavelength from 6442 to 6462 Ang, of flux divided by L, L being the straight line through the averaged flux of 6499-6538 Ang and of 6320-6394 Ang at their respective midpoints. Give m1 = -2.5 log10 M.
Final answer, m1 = 0.015 mag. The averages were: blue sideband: 4.42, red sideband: 4.76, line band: 4.56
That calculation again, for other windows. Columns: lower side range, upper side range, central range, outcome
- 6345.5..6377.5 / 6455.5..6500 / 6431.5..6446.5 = 0.006 mag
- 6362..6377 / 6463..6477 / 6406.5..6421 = -0.029 mag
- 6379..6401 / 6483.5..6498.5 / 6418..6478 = 0.000 mag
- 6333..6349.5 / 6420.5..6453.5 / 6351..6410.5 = 0.022 mag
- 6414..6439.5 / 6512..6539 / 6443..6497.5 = 0.011 mag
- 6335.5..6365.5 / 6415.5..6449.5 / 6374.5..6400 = 0.001 mag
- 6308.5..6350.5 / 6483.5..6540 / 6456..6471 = 0.014 mag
